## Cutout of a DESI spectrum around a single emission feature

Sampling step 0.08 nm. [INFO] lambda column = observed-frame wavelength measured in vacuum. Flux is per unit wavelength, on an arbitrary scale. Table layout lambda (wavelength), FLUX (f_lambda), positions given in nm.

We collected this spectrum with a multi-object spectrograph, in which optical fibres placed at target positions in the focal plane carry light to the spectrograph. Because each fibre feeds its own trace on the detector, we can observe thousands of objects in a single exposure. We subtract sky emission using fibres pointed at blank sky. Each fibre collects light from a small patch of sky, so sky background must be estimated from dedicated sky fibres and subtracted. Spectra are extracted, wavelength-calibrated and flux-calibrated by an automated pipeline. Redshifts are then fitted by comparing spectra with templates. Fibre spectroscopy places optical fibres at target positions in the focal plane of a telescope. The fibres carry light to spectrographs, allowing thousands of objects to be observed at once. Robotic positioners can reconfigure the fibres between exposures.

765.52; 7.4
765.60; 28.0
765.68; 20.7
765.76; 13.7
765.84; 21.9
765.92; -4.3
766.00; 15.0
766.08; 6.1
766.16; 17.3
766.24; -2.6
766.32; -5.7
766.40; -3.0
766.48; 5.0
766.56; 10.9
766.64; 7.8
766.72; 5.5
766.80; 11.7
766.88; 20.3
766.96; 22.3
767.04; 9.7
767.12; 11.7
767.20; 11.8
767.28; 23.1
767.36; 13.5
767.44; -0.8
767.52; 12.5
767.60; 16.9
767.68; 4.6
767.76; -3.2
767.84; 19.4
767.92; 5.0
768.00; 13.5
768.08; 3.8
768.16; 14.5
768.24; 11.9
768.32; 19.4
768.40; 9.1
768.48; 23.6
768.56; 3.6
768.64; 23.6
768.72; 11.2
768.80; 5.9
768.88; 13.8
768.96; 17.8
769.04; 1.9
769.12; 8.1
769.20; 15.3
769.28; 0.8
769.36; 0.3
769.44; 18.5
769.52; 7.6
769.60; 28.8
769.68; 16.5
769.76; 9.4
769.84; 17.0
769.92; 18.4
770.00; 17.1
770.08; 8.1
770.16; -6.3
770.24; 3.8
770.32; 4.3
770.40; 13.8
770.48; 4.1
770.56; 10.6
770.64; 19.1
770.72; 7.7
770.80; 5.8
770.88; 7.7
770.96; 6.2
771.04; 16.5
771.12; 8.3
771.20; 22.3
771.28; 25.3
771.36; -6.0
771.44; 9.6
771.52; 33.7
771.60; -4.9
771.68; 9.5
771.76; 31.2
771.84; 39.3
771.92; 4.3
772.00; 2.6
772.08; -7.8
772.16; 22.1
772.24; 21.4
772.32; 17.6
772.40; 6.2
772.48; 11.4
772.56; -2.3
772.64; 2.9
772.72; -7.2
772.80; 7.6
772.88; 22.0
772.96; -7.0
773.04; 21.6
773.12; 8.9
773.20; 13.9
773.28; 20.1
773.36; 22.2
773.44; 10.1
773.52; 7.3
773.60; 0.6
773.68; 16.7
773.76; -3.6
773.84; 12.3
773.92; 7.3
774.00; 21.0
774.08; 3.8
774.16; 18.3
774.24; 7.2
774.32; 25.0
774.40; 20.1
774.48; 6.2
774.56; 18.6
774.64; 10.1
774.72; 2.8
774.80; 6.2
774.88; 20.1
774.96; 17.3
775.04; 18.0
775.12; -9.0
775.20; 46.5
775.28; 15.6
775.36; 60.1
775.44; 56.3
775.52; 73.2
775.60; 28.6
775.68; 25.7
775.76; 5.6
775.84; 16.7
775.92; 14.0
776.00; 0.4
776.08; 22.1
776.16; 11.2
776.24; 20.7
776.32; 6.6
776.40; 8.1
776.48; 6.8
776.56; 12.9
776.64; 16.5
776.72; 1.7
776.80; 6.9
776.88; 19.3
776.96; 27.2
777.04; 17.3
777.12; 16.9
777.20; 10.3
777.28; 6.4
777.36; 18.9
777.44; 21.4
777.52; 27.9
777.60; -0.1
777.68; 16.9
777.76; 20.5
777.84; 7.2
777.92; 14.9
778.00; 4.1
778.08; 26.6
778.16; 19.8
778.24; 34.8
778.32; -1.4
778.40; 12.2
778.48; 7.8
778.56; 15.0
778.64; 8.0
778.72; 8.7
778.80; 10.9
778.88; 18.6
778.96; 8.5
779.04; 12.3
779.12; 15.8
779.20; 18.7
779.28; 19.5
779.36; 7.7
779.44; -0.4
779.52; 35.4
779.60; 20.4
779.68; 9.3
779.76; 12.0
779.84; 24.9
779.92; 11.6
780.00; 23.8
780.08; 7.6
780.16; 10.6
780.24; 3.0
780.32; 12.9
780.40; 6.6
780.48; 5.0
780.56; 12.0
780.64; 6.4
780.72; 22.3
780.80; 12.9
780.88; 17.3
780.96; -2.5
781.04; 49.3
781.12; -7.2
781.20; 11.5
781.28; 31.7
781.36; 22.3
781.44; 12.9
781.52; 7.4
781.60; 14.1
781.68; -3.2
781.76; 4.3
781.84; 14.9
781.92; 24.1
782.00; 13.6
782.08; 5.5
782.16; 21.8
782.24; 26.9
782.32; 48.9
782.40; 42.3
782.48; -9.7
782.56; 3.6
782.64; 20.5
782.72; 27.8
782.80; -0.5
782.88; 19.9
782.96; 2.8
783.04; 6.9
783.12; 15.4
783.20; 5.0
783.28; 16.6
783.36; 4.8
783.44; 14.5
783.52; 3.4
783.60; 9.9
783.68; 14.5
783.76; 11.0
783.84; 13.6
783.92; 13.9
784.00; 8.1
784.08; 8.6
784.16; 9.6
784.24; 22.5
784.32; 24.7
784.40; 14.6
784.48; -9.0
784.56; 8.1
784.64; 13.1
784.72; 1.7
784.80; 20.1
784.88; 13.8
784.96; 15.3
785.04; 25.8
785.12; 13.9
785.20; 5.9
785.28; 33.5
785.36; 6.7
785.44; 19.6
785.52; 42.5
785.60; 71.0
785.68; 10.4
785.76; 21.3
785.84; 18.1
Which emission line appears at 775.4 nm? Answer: H-gamma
